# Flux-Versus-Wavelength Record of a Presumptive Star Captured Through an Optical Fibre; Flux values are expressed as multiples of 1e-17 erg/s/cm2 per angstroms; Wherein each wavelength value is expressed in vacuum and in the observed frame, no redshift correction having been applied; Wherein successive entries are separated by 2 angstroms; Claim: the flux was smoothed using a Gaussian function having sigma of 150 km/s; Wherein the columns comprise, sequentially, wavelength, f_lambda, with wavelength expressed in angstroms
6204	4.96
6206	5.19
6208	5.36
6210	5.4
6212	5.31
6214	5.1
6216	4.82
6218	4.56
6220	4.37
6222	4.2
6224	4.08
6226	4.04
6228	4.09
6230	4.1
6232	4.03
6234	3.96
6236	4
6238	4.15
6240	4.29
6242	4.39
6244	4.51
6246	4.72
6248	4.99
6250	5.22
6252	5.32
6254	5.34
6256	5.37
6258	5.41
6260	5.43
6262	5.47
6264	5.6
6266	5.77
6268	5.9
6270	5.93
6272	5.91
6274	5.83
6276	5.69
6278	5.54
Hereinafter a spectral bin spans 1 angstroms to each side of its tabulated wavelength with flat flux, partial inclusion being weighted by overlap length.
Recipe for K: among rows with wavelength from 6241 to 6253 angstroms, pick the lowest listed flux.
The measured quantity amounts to 4.39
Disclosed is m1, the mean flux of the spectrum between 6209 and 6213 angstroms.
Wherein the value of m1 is 5.36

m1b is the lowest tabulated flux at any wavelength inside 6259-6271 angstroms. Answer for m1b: 5.43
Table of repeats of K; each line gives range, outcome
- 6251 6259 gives 5.32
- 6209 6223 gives 4.2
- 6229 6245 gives 3.96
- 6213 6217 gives 4.82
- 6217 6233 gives 4.03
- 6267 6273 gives 5.9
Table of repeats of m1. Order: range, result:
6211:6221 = 4.83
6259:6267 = 5.57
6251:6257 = 5.34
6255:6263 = 5.42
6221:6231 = 4.1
